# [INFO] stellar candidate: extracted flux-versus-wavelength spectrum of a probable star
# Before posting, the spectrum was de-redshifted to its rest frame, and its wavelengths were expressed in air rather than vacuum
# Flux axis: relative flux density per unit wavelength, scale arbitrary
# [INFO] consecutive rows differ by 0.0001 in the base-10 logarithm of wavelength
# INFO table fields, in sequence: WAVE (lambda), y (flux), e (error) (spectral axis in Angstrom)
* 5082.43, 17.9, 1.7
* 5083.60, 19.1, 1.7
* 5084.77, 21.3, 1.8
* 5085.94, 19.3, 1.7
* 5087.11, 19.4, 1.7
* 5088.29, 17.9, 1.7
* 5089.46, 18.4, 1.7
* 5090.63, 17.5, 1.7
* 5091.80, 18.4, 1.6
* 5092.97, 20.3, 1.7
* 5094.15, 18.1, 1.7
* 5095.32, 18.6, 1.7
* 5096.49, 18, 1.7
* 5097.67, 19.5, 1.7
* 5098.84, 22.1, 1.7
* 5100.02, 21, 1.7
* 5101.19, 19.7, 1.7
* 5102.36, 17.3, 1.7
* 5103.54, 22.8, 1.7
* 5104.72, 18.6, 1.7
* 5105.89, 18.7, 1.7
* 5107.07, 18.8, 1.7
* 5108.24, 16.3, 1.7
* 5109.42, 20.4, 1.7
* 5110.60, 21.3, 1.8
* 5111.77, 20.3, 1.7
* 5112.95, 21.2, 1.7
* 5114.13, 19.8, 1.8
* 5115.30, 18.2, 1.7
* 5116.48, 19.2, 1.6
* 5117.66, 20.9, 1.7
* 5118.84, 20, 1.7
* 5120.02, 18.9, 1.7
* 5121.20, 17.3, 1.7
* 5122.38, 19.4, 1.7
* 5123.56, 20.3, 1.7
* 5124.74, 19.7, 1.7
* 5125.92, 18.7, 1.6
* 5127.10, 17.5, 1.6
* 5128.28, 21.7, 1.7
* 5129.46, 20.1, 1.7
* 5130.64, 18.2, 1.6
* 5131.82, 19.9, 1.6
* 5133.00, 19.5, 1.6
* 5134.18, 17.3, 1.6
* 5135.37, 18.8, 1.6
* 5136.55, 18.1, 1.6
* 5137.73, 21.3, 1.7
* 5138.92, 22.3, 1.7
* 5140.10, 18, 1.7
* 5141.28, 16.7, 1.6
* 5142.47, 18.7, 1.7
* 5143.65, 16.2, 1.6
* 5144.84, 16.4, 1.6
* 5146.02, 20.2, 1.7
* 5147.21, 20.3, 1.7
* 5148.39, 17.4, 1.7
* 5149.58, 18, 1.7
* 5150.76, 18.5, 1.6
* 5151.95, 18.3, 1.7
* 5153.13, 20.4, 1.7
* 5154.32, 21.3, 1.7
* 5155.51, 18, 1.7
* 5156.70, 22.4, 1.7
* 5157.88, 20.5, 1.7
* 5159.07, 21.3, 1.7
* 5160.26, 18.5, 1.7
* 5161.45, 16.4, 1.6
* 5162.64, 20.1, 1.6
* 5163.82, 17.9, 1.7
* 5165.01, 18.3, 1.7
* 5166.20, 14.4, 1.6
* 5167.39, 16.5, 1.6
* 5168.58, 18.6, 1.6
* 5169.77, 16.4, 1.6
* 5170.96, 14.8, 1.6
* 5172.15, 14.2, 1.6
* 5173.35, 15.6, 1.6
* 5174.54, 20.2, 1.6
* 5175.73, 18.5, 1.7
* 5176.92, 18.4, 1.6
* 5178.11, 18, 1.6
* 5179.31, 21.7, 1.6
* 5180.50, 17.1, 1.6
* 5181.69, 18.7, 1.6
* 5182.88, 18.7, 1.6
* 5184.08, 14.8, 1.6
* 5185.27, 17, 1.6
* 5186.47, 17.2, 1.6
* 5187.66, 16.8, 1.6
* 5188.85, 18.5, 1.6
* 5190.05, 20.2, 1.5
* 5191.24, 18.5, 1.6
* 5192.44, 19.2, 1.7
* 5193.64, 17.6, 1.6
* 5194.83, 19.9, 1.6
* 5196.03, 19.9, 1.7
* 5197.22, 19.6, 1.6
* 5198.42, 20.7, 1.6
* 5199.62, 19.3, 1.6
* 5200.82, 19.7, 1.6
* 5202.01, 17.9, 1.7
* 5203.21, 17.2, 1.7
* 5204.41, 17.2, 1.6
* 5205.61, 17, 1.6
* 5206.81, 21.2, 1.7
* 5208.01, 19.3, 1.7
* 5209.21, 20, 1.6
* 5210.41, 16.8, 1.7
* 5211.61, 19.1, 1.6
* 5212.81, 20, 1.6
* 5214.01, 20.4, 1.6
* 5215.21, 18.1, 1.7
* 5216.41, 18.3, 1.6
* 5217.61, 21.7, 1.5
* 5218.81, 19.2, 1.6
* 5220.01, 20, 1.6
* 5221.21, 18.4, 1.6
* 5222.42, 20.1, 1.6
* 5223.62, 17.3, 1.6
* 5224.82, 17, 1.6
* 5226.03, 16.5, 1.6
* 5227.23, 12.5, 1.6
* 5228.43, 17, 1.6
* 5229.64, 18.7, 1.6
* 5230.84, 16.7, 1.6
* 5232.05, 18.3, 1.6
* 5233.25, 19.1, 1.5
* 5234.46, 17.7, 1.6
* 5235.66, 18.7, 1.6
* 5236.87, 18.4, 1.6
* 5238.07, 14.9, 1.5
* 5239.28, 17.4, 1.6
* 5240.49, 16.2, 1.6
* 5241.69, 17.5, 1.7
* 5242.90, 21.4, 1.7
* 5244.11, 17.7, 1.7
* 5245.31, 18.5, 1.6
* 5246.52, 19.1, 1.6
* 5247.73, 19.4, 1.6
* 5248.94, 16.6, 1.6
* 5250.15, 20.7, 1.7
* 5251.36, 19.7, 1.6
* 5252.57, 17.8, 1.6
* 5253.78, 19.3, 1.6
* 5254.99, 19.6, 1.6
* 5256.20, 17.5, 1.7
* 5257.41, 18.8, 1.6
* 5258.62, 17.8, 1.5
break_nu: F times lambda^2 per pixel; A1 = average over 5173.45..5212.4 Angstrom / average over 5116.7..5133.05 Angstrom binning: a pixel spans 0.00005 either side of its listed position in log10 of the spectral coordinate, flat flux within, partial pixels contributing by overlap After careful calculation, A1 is 1.0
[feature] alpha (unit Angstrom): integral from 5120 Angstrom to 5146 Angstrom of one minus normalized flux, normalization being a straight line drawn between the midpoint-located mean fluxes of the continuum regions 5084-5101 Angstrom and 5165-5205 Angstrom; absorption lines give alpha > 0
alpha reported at -0.25 Angstrom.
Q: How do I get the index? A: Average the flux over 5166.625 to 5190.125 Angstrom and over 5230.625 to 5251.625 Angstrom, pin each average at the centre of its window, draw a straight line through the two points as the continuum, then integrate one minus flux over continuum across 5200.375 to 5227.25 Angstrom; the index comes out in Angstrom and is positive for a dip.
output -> -1.03 Angstrom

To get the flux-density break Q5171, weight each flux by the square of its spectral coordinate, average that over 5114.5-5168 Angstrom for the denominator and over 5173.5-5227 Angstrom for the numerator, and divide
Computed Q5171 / 1.01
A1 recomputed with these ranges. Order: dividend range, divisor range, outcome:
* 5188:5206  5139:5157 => 1.02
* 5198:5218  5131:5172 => 1.05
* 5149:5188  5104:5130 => 0.95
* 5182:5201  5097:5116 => 0.97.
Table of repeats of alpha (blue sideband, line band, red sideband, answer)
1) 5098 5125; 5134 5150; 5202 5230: 0.6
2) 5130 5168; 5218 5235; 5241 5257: 0.9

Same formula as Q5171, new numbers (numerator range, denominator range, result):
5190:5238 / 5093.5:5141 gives 0.99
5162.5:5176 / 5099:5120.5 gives 0.88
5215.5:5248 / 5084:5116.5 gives 0.98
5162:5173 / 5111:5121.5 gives 0.87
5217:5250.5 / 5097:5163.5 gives 0.97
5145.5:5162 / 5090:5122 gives 1.02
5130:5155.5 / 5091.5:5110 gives 0.99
